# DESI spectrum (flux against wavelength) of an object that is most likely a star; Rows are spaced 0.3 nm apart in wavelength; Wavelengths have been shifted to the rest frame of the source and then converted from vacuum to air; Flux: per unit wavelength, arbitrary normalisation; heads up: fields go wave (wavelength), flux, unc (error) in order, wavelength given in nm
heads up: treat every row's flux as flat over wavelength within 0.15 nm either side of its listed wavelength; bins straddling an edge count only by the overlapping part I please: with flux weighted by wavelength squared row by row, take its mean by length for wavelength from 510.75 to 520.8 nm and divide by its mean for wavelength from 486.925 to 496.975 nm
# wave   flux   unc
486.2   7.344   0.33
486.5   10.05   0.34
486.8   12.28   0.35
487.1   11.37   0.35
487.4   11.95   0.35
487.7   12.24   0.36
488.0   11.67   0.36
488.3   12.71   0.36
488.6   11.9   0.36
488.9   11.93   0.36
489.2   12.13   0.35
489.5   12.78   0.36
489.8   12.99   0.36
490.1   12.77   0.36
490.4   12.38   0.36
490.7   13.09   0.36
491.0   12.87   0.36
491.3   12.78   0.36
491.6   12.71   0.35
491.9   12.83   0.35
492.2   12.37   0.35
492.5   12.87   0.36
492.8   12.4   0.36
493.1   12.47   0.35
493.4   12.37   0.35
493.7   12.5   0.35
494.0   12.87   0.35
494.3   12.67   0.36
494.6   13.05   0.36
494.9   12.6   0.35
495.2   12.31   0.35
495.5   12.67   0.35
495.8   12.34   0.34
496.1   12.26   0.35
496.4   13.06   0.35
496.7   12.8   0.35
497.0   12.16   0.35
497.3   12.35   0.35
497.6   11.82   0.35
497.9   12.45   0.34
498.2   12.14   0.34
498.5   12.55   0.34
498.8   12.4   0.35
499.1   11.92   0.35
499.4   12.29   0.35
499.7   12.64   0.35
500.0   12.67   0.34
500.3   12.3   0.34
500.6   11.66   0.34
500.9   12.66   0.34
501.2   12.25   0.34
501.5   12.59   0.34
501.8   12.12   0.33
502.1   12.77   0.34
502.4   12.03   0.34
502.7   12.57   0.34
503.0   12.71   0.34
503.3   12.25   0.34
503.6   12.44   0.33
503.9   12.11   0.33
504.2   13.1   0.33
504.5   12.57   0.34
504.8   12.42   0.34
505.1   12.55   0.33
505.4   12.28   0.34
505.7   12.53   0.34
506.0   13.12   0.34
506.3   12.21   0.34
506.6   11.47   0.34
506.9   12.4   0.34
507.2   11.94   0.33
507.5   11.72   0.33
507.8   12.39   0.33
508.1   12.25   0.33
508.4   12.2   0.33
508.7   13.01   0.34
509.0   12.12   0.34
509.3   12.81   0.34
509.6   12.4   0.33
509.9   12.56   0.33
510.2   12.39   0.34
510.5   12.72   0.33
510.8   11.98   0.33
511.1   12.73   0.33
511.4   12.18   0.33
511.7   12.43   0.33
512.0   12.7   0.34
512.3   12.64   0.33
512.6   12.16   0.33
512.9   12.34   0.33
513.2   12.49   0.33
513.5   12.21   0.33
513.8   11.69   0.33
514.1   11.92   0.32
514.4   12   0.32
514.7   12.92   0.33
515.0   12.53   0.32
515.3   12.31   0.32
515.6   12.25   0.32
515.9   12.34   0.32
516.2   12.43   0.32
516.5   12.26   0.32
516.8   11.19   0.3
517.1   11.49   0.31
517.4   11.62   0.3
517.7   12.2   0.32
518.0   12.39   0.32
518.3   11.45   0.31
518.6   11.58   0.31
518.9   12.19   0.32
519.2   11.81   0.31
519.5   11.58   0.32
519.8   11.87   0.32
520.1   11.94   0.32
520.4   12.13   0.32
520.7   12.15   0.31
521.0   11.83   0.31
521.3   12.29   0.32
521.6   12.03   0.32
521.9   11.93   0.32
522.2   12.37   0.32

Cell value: 1.07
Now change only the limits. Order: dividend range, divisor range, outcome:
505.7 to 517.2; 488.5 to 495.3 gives 1.05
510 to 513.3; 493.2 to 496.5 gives 1.05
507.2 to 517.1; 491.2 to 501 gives 1.05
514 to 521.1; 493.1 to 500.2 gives 1.05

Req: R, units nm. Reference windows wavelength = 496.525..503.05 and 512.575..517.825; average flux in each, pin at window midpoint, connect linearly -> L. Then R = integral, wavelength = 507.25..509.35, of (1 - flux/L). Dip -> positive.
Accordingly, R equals -0.01 nm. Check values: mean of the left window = 12.4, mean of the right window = 12.1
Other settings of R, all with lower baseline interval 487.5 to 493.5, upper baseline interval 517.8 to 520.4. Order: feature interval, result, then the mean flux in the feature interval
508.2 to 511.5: -0.11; 12.5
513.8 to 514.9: -0.02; 12.2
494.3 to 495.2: -0.02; 12.7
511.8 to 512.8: -0.04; 12.5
